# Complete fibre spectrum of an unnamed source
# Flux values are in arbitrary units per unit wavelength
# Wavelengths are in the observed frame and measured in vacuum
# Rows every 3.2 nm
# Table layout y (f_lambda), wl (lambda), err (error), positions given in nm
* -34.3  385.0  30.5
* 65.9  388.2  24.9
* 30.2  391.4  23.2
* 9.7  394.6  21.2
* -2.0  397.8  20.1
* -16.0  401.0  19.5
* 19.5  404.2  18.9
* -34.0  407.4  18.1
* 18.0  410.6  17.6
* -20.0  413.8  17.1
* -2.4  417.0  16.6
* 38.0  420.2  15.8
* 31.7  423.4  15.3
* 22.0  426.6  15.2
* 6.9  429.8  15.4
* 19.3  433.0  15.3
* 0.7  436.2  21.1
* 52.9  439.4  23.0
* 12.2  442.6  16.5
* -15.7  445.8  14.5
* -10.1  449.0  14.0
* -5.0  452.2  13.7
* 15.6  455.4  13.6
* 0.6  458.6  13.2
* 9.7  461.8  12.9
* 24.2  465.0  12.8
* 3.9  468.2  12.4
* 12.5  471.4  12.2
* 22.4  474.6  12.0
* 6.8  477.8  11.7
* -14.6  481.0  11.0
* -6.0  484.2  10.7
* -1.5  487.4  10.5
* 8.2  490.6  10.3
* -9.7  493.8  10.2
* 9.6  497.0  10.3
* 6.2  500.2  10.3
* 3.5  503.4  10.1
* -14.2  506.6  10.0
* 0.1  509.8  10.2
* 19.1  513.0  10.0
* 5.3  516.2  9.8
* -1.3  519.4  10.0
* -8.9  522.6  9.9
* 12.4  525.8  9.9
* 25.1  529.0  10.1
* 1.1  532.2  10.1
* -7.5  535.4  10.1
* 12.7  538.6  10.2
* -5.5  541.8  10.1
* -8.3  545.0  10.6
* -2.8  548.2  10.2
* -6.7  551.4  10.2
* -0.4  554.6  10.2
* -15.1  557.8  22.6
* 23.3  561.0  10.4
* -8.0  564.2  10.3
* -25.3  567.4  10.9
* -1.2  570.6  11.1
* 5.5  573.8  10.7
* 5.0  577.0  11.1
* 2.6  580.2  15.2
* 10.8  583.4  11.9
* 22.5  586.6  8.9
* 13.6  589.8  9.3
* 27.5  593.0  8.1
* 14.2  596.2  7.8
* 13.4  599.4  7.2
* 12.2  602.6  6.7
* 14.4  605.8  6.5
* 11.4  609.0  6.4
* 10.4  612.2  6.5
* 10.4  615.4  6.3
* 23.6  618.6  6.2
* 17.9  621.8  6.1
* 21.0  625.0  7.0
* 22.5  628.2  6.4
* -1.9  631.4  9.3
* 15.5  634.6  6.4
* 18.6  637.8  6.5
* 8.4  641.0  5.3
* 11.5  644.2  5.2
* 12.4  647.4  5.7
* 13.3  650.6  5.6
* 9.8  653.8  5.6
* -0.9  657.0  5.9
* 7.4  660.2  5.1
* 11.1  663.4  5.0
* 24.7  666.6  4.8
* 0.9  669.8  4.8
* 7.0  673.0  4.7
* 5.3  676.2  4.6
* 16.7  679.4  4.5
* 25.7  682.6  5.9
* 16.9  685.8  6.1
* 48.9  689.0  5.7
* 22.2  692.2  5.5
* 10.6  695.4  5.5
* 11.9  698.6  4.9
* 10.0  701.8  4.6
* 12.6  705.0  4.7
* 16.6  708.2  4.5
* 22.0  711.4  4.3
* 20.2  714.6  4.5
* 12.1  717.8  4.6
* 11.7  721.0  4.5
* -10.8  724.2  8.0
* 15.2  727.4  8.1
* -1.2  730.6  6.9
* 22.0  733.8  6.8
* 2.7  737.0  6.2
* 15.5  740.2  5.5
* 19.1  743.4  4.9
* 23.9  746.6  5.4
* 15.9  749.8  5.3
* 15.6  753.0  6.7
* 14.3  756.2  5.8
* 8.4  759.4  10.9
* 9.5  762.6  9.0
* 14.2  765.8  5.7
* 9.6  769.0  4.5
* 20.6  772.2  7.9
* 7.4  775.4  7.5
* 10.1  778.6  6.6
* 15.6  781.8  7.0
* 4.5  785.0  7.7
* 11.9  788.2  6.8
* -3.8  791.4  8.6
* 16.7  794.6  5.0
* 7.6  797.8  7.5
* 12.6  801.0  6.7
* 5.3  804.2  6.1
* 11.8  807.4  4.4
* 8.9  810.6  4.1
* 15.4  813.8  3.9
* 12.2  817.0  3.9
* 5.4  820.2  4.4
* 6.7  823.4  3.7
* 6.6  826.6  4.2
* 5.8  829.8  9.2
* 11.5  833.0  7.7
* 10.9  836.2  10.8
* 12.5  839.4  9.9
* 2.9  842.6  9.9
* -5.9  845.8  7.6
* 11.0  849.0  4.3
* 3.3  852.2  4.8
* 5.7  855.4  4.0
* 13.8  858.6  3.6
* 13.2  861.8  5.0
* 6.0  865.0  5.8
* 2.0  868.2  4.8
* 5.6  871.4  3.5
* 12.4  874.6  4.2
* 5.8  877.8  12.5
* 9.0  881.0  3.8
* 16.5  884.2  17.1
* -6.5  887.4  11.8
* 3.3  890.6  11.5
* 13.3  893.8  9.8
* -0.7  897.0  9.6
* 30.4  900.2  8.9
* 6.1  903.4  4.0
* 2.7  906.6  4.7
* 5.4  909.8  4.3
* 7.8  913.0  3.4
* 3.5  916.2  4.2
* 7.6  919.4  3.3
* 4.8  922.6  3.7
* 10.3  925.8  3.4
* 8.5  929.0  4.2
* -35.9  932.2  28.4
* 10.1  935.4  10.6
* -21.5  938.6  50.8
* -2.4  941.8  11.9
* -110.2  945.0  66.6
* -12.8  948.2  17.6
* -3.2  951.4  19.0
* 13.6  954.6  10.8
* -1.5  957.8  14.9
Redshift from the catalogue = 0.37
